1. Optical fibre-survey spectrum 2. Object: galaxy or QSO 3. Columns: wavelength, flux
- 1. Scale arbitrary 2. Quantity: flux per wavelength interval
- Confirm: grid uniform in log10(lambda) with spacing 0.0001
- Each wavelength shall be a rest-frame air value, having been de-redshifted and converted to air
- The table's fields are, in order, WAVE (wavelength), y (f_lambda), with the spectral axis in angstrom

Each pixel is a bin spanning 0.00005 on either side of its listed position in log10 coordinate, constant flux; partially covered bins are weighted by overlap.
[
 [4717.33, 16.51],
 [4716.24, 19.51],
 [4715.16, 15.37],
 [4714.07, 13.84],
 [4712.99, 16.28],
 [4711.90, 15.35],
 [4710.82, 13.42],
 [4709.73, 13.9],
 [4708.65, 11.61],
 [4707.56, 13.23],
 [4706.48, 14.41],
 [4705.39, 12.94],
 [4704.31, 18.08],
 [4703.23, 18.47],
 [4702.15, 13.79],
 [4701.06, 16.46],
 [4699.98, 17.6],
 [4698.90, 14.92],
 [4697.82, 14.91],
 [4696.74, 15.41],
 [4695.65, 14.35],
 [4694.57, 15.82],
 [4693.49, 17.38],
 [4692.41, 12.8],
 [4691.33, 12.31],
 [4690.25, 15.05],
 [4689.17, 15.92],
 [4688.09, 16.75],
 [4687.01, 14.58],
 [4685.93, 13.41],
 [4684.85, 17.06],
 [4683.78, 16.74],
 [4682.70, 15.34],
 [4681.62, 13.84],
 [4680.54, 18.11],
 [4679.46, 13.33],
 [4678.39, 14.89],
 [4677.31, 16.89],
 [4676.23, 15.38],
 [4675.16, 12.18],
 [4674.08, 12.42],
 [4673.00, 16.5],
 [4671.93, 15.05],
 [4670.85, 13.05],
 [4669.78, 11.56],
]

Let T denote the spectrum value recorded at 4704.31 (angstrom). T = 18.08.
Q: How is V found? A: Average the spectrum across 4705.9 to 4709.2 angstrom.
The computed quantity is 13.1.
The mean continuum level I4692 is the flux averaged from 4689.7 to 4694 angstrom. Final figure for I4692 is 14.4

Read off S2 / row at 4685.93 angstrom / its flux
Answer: 13.41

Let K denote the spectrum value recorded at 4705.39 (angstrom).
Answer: 12.94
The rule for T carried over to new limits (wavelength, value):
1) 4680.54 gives 18.11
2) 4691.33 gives 12.31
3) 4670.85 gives 13.05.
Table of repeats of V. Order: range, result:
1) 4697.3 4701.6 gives 16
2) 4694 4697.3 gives 15.2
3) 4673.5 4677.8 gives 14.2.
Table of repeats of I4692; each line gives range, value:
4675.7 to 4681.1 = 15.7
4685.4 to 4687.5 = 14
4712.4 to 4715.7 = 15.2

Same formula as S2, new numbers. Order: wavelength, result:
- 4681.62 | 13.84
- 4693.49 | 17.38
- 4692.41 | 12.8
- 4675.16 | 12.18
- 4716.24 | 19.51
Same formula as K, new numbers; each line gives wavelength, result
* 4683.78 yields 16.74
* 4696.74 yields 15.41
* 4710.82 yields 13.42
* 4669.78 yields 11.56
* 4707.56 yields 13.23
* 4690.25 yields 15.05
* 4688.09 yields 16.75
